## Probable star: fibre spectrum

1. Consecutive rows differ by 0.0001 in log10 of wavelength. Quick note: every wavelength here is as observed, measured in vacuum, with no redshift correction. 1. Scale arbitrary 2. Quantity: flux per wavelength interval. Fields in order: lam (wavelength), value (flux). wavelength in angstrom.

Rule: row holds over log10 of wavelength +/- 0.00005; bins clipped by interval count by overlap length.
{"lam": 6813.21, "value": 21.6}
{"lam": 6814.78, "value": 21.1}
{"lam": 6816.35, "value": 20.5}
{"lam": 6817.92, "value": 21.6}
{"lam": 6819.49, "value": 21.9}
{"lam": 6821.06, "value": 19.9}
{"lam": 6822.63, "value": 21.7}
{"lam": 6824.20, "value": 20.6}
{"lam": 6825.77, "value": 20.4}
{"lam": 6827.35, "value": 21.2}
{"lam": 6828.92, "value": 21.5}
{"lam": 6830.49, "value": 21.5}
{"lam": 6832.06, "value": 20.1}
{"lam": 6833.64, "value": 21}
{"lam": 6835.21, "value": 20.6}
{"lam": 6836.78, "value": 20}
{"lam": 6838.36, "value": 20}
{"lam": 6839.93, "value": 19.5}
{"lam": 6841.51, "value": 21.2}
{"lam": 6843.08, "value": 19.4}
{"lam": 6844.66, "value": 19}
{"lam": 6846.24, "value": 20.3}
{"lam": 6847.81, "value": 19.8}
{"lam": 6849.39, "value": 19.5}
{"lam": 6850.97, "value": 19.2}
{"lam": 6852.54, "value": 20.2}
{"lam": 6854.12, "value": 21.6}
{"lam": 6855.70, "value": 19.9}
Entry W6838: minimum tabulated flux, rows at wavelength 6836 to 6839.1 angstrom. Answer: 20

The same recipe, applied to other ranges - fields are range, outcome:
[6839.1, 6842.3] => 19.5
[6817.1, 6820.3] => 21.6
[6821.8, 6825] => 20.6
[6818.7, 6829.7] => 19.9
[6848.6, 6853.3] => 19.2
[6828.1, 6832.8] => 20.1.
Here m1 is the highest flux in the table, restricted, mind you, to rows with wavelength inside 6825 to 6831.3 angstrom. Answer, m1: 21.5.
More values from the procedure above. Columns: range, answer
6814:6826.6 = 21.9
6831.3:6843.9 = 21.2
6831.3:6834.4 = 21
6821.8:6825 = 21.7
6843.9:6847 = 20.3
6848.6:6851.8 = 19.5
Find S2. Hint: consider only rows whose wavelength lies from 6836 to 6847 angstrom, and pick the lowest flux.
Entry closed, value 19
